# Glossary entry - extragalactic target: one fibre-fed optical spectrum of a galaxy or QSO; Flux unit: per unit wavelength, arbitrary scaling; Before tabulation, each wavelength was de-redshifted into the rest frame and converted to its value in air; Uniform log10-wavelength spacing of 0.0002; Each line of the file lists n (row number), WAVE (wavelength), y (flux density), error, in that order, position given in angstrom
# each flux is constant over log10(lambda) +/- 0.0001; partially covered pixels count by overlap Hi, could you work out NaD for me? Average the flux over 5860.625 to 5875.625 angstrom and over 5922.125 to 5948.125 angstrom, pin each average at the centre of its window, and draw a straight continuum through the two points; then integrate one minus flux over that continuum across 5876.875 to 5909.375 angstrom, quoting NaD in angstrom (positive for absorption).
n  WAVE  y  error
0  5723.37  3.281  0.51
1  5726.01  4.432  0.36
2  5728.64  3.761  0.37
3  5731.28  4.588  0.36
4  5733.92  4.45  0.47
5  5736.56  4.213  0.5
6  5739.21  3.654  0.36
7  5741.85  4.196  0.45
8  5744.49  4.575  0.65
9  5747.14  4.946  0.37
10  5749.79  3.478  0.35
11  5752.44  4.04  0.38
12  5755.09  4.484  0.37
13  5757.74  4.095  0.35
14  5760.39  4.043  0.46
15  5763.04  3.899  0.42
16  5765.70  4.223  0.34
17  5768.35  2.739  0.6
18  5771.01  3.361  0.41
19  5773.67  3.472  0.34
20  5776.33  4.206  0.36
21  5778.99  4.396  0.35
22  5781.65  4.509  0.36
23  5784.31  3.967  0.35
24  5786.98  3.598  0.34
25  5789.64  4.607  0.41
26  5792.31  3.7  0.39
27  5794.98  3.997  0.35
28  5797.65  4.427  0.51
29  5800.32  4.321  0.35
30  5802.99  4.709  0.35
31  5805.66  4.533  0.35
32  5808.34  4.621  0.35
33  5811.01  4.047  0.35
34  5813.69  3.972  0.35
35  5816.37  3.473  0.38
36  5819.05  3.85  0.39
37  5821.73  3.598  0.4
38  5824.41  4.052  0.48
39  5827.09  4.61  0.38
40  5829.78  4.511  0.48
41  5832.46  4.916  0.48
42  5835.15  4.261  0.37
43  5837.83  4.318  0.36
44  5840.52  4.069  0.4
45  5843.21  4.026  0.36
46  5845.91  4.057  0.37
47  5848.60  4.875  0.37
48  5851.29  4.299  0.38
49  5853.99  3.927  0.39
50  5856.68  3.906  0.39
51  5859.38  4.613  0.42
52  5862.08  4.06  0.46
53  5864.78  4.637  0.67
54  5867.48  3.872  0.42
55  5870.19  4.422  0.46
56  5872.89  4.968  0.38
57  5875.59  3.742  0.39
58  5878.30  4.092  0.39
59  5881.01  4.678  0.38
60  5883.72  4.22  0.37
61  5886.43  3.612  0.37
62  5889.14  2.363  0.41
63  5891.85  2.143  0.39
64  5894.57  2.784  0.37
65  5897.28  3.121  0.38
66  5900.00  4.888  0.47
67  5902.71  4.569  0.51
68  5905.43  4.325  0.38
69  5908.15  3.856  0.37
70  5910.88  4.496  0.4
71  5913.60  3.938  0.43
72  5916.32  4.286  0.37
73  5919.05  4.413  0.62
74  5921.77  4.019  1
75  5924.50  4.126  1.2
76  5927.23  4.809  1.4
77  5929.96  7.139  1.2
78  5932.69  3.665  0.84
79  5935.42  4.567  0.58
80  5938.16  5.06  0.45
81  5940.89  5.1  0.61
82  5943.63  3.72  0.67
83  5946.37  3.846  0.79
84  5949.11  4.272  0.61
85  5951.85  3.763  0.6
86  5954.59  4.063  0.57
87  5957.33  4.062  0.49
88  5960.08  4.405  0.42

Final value 5.3 angstrom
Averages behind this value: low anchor 4.33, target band 3.72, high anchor 4.64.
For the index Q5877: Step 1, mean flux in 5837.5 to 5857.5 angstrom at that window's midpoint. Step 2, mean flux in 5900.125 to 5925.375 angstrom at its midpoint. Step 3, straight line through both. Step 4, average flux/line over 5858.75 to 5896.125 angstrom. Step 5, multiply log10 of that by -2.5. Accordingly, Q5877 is 0.10 mag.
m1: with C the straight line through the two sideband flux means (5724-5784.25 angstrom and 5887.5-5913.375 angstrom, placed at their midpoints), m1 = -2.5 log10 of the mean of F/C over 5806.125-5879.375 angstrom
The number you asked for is -0.113 mag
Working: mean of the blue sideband 4.07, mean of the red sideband 3.63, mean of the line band 4.22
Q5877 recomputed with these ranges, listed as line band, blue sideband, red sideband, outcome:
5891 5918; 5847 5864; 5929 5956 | 0.136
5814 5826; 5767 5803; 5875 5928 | 0.049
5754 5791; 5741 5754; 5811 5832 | 0.057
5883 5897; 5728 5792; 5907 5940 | 0.434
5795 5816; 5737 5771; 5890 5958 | -0.064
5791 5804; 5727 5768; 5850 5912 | -0.036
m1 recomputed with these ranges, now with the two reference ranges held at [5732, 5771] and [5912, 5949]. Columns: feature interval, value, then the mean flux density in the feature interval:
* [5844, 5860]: 0.01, 4.25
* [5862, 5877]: 0.01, 4.3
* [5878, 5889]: 0.11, 3.96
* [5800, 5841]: 0.00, 4.24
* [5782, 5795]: 0.04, 4.01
